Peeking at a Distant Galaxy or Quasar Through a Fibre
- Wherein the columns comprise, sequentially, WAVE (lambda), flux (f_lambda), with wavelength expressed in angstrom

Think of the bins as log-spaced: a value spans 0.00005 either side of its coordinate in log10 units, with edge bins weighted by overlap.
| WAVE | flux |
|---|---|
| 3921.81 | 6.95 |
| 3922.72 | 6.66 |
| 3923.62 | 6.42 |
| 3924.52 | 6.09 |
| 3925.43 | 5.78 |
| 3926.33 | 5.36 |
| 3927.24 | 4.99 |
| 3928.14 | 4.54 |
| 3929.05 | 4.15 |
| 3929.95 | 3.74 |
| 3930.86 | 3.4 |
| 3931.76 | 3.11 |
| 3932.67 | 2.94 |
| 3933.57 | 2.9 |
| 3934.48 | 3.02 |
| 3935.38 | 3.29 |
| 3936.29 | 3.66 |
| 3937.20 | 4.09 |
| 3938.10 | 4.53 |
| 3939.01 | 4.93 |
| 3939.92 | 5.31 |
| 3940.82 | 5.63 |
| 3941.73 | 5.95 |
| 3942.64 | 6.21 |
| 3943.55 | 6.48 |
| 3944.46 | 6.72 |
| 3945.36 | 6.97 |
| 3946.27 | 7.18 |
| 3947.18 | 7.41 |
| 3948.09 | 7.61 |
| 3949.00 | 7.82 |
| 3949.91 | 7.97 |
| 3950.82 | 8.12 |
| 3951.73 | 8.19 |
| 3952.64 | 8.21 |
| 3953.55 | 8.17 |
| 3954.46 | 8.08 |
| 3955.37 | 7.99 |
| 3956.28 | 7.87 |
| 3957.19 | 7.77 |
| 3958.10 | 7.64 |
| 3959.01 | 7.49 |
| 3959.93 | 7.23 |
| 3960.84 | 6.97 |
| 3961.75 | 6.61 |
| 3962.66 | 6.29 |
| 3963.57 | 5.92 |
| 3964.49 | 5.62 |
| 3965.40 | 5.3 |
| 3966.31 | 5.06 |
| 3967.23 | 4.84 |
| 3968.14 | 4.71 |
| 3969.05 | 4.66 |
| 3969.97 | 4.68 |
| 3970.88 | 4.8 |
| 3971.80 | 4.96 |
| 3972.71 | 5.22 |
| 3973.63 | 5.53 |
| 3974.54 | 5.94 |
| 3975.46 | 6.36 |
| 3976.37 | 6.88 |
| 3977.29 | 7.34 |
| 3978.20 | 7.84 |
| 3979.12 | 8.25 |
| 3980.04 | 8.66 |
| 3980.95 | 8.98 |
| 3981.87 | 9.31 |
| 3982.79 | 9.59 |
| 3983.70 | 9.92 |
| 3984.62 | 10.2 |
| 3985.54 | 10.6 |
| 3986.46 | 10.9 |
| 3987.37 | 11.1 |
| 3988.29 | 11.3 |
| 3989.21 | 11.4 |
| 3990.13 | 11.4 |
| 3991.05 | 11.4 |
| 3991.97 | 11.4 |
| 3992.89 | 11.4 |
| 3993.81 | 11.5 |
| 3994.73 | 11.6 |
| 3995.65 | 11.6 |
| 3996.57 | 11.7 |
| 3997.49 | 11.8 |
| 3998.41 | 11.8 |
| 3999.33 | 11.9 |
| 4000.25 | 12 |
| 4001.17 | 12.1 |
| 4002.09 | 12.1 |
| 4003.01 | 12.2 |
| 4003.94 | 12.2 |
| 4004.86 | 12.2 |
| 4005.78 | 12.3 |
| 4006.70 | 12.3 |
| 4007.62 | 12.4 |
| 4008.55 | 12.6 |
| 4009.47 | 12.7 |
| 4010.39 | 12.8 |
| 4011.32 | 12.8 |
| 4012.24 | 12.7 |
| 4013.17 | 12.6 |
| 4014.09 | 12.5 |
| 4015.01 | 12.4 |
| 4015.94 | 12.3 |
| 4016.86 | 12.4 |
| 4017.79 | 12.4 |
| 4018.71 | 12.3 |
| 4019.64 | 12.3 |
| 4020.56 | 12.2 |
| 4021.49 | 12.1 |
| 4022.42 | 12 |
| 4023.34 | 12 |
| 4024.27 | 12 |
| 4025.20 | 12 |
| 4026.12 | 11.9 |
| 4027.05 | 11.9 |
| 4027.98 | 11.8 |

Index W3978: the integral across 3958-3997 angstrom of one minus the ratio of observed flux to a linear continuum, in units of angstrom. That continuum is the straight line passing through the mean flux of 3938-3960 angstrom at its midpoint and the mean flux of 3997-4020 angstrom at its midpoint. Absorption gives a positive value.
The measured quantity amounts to 6.5 angstrom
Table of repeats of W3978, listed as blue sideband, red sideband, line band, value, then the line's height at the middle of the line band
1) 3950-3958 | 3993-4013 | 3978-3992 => 0.7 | 10.6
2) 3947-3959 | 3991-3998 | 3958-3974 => 5.8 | 9.05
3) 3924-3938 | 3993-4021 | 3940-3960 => -4.1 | 6.12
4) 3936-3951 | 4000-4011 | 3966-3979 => 4.9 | 9.1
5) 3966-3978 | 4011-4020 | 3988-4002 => -3.8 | 9.19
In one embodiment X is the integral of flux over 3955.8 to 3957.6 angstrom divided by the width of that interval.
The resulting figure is 7.83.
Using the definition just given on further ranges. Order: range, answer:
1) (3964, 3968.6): 5.11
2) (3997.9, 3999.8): 11.9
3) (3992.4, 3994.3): 11.4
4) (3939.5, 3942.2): 5.64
